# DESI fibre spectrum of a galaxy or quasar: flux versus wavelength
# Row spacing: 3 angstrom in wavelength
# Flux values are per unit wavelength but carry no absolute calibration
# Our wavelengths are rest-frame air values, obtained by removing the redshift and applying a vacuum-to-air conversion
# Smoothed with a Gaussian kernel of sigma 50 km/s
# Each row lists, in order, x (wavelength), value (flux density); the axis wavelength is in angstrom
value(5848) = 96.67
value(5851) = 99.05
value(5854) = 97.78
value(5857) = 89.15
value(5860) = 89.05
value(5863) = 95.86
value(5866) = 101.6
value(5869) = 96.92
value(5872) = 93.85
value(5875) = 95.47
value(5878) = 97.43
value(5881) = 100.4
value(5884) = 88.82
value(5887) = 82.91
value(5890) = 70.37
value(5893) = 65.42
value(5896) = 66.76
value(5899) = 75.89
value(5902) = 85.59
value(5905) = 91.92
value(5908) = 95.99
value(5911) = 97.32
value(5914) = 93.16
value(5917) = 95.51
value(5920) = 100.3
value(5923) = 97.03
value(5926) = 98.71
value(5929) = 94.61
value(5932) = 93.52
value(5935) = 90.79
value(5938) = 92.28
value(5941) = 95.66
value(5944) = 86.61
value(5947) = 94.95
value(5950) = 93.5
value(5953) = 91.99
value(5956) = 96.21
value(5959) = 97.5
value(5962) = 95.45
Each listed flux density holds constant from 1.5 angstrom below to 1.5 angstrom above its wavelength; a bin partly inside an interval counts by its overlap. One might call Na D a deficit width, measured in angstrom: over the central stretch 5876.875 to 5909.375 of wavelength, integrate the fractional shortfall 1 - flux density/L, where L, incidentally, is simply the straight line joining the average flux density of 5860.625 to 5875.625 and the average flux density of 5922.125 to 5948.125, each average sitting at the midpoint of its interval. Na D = 4.0 angstrom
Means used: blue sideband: 96.4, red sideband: 93.7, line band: 83.6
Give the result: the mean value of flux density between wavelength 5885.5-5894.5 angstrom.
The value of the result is 72.9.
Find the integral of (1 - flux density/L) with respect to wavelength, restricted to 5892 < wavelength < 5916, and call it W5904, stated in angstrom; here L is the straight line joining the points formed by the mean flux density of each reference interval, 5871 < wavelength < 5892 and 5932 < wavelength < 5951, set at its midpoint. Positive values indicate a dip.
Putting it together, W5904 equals 1.5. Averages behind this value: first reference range 89.2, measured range 84.6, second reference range 92.4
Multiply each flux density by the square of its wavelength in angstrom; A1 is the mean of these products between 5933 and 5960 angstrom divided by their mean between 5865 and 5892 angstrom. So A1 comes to 1.04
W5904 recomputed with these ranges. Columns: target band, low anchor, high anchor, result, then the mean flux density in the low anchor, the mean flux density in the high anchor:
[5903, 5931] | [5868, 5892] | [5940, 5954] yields -1.35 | 90.1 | 92.5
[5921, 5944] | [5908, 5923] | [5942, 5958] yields 0.12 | 96.6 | 92.9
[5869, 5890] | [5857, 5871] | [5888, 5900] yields -2.49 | 95.1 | 69.9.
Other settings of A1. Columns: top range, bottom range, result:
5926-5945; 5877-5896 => 1.15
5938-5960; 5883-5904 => 1.24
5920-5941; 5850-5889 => 1.03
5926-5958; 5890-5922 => 1.10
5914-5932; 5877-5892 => 1.13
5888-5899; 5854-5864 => 0.76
